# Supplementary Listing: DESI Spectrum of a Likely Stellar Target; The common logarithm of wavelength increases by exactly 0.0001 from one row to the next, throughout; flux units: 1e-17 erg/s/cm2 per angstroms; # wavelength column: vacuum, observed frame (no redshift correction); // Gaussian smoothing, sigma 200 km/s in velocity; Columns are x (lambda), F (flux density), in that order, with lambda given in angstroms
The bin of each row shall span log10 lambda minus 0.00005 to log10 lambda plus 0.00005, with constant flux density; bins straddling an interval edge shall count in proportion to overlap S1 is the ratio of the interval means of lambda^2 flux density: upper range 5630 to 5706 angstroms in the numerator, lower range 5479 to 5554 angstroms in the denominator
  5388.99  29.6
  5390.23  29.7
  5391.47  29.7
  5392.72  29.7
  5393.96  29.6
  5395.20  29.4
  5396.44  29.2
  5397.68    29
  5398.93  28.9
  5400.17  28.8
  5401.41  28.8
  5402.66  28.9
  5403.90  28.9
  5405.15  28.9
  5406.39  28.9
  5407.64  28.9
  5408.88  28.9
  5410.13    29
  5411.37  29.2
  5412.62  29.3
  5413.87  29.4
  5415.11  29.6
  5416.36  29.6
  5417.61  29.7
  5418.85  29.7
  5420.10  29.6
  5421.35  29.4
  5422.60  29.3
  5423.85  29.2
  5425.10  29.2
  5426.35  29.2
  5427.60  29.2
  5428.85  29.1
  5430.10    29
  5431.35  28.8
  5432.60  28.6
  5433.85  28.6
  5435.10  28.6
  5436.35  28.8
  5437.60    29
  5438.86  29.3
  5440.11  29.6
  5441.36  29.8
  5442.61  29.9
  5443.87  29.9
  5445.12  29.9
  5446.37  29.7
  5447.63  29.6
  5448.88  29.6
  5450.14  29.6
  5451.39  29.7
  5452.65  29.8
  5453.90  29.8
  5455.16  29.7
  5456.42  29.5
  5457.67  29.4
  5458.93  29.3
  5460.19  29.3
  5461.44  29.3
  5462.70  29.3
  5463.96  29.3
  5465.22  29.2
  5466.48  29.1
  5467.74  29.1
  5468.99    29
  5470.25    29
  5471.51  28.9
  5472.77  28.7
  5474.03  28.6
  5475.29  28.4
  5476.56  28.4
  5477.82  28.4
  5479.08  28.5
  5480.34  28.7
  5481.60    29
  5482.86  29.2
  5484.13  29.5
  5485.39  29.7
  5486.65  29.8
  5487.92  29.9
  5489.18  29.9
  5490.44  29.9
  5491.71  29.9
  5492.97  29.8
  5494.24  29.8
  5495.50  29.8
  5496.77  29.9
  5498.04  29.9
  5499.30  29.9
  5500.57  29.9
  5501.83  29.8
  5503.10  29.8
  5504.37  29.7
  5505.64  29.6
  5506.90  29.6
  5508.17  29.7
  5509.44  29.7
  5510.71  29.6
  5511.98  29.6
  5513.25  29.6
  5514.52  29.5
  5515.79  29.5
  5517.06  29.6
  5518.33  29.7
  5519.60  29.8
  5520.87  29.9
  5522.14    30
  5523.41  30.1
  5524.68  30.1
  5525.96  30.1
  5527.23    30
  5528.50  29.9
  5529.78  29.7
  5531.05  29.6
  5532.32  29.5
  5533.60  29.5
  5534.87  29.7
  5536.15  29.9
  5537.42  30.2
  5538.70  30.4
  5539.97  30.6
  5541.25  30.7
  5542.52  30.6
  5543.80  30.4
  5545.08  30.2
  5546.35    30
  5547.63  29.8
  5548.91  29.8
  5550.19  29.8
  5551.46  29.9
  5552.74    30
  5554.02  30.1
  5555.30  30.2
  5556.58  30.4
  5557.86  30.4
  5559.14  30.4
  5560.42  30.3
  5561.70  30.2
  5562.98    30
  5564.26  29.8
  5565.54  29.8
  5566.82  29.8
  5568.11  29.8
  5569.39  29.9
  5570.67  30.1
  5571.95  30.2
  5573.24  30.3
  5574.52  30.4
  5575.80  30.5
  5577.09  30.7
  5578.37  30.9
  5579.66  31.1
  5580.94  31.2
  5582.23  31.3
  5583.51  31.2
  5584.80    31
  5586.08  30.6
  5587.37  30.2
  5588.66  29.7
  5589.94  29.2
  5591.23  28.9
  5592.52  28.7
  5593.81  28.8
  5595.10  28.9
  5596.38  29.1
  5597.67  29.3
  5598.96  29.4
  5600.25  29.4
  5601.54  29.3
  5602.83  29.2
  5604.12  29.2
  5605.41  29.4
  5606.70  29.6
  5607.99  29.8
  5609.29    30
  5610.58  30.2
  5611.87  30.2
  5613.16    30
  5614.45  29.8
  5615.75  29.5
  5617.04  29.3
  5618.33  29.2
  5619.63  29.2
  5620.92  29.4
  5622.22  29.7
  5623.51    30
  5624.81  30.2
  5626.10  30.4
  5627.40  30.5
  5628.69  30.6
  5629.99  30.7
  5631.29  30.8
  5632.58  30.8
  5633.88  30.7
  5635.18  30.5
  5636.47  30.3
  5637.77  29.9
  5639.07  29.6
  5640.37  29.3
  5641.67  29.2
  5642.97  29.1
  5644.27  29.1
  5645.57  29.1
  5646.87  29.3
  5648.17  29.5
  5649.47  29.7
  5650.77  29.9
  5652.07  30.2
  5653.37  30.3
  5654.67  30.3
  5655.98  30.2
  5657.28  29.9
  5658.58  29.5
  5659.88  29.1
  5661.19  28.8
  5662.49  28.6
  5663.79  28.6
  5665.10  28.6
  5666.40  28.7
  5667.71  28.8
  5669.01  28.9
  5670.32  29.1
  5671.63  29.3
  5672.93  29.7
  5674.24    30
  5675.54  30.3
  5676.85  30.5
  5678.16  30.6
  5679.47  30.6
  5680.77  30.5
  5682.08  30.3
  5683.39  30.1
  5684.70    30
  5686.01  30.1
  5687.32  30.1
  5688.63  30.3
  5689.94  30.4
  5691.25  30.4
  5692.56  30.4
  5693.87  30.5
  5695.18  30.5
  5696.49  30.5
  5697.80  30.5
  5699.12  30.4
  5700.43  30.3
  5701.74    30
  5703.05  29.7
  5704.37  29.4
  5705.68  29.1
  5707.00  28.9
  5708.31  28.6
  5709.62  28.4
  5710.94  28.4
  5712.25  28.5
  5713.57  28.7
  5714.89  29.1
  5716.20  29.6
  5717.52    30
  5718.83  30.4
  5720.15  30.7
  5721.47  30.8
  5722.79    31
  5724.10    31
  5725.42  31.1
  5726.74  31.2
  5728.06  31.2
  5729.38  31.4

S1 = 1.06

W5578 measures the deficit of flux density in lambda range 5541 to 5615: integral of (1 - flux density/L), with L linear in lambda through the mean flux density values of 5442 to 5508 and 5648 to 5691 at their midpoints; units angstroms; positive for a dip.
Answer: -1.0 angstroms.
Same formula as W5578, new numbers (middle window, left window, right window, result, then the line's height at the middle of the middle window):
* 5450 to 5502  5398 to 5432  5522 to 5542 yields 0.4 angstroms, 29.6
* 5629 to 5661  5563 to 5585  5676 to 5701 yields 0.6 angstroms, 30.4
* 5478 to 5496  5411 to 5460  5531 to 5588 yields 0.2 angstroms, 29.7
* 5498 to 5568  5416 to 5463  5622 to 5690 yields -0.8 angstroms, 29.6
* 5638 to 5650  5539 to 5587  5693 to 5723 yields 0.3 angstroms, 30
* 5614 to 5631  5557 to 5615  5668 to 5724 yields 0.0 angstroms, 29.9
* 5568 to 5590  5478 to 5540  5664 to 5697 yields -0.5 angstroms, 29.8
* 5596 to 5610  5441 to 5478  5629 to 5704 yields 0.1 angstroms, 29.7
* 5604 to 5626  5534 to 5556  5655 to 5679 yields 0.0 angstroms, 29.7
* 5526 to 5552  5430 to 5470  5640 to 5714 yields -0.5 angstroms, 29.5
